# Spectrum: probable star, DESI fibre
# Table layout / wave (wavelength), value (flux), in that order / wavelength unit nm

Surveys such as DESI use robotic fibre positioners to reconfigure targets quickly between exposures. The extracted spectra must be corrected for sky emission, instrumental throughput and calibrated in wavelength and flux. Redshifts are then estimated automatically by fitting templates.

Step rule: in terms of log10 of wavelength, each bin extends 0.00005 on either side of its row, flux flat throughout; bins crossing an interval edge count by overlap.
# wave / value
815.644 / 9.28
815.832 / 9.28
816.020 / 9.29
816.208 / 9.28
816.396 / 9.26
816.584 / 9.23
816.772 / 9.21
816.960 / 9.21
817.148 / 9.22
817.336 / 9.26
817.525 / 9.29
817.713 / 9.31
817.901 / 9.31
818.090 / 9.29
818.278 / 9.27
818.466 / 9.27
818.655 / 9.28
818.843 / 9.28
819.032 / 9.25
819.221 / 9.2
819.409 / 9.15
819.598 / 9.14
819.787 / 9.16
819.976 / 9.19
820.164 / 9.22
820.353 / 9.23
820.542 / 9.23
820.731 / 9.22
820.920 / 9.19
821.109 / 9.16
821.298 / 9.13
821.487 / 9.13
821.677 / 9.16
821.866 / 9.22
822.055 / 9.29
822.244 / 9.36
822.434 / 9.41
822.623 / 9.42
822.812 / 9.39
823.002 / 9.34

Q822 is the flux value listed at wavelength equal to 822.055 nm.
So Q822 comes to 9.29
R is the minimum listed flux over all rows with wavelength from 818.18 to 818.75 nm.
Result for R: 9.27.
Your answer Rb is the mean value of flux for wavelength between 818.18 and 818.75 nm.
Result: 9.29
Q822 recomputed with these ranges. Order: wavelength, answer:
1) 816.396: 9.26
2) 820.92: 9.19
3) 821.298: 9.13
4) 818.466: 9.27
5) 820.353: 9.23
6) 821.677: 9.16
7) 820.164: 9.22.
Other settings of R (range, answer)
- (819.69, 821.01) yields 9.16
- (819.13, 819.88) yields 9.14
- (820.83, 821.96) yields 9.13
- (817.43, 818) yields 9.29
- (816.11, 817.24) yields 9.21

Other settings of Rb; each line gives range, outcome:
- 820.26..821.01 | 9.22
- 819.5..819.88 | 9.14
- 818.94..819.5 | 9.2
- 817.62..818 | 9.3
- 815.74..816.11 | 9.28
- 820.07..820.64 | 9.23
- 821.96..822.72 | 9.38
